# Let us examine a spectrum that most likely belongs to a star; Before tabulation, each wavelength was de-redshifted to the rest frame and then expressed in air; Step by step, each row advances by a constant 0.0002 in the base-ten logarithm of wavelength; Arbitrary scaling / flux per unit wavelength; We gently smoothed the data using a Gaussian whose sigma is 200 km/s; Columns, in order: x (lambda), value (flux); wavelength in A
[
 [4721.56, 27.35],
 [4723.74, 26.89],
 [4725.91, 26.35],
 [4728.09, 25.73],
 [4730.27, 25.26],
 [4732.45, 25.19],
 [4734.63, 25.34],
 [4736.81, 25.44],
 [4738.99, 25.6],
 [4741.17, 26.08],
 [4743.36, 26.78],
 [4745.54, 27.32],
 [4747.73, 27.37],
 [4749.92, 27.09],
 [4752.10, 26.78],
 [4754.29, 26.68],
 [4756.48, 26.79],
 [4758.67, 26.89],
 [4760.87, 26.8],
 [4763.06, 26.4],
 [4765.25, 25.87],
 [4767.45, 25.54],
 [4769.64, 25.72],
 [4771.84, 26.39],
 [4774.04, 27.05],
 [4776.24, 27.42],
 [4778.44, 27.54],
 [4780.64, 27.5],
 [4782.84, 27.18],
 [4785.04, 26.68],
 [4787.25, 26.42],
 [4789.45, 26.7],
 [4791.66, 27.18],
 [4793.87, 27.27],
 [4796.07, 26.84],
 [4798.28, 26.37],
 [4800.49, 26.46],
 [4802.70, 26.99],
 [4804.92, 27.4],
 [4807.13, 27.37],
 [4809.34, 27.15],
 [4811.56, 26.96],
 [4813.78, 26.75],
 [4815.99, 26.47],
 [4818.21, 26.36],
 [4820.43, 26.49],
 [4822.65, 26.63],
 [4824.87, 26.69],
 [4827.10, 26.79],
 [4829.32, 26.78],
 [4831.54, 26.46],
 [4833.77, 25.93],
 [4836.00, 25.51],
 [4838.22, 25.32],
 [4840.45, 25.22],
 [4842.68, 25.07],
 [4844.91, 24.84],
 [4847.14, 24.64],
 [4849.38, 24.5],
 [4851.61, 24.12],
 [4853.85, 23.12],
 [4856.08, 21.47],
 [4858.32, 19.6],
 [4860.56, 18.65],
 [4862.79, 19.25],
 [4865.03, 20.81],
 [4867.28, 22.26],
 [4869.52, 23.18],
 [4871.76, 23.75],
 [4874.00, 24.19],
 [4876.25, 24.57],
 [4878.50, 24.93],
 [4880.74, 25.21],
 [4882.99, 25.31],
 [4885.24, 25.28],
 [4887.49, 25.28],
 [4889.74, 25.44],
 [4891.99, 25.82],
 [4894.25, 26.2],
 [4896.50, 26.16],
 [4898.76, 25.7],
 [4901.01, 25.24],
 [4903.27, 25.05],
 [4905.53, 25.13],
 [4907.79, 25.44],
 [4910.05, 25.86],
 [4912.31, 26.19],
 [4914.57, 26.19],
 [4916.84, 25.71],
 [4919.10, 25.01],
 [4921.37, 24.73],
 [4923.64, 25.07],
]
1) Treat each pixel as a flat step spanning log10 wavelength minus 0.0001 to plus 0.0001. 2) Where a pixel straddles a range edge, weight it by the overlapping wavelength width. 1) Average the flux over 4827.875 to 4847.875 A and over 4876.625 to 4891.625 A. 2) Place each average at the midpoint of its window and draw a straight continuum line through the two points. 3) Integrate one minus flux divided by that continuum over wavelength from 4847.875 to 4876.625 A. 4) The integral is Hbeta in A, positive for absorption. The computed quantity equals 3.6 A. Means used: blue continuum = 25.6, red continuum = 25.2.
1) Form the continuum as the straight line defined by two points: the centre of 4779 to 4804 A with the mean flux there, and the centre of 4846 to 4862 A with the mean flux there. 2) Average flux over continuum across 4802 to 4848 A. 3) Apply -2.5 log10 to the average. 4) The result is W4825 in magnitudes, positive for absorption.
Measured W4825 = -0.08 mag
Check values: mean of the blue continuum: 26.9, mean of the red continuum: 22.2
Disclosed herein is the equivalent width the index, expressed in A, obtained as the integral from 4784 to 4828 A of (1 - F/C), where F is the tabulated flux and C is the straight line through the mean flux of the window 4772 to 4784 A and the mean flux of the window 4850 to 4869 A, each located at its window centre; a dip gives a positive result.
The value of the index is -2.81 A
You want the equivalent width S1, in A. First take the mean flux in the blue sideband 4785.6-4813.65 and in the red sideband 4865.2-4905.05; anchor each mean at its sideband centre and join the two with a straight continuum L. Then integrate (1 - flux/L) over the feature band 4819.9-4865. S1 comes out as 2.9 A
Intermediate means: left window 26.9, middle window 24.2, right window 24.8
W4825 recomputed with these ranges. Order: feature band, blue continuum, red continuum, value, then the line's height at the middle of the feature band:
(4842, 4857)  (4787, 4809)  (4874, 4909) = 0.091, 26.1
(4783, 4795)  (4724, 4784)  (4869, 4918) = -0.029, 26.2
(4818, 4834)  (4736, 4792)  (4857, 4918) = -0.045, 25.5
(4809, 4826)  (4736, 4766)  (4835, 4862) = -0.094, 24.4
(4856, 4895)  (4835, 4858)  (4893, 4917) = 0.070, 25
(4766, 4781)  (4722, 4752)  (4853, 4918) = -0.039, 25.7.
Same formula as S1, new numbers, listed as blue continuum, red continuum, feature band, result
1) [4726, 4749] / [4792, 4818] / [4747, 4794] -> -0.6 A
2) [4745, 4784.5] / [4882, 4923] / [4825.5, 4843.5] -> 0.2 A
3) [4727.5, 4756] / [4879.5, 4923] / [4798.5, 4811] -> -0.5 A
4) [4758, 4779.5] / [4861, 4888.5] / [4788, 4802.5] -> -0.6 A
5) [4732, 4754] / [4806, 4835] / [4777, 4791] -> -0.3 A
